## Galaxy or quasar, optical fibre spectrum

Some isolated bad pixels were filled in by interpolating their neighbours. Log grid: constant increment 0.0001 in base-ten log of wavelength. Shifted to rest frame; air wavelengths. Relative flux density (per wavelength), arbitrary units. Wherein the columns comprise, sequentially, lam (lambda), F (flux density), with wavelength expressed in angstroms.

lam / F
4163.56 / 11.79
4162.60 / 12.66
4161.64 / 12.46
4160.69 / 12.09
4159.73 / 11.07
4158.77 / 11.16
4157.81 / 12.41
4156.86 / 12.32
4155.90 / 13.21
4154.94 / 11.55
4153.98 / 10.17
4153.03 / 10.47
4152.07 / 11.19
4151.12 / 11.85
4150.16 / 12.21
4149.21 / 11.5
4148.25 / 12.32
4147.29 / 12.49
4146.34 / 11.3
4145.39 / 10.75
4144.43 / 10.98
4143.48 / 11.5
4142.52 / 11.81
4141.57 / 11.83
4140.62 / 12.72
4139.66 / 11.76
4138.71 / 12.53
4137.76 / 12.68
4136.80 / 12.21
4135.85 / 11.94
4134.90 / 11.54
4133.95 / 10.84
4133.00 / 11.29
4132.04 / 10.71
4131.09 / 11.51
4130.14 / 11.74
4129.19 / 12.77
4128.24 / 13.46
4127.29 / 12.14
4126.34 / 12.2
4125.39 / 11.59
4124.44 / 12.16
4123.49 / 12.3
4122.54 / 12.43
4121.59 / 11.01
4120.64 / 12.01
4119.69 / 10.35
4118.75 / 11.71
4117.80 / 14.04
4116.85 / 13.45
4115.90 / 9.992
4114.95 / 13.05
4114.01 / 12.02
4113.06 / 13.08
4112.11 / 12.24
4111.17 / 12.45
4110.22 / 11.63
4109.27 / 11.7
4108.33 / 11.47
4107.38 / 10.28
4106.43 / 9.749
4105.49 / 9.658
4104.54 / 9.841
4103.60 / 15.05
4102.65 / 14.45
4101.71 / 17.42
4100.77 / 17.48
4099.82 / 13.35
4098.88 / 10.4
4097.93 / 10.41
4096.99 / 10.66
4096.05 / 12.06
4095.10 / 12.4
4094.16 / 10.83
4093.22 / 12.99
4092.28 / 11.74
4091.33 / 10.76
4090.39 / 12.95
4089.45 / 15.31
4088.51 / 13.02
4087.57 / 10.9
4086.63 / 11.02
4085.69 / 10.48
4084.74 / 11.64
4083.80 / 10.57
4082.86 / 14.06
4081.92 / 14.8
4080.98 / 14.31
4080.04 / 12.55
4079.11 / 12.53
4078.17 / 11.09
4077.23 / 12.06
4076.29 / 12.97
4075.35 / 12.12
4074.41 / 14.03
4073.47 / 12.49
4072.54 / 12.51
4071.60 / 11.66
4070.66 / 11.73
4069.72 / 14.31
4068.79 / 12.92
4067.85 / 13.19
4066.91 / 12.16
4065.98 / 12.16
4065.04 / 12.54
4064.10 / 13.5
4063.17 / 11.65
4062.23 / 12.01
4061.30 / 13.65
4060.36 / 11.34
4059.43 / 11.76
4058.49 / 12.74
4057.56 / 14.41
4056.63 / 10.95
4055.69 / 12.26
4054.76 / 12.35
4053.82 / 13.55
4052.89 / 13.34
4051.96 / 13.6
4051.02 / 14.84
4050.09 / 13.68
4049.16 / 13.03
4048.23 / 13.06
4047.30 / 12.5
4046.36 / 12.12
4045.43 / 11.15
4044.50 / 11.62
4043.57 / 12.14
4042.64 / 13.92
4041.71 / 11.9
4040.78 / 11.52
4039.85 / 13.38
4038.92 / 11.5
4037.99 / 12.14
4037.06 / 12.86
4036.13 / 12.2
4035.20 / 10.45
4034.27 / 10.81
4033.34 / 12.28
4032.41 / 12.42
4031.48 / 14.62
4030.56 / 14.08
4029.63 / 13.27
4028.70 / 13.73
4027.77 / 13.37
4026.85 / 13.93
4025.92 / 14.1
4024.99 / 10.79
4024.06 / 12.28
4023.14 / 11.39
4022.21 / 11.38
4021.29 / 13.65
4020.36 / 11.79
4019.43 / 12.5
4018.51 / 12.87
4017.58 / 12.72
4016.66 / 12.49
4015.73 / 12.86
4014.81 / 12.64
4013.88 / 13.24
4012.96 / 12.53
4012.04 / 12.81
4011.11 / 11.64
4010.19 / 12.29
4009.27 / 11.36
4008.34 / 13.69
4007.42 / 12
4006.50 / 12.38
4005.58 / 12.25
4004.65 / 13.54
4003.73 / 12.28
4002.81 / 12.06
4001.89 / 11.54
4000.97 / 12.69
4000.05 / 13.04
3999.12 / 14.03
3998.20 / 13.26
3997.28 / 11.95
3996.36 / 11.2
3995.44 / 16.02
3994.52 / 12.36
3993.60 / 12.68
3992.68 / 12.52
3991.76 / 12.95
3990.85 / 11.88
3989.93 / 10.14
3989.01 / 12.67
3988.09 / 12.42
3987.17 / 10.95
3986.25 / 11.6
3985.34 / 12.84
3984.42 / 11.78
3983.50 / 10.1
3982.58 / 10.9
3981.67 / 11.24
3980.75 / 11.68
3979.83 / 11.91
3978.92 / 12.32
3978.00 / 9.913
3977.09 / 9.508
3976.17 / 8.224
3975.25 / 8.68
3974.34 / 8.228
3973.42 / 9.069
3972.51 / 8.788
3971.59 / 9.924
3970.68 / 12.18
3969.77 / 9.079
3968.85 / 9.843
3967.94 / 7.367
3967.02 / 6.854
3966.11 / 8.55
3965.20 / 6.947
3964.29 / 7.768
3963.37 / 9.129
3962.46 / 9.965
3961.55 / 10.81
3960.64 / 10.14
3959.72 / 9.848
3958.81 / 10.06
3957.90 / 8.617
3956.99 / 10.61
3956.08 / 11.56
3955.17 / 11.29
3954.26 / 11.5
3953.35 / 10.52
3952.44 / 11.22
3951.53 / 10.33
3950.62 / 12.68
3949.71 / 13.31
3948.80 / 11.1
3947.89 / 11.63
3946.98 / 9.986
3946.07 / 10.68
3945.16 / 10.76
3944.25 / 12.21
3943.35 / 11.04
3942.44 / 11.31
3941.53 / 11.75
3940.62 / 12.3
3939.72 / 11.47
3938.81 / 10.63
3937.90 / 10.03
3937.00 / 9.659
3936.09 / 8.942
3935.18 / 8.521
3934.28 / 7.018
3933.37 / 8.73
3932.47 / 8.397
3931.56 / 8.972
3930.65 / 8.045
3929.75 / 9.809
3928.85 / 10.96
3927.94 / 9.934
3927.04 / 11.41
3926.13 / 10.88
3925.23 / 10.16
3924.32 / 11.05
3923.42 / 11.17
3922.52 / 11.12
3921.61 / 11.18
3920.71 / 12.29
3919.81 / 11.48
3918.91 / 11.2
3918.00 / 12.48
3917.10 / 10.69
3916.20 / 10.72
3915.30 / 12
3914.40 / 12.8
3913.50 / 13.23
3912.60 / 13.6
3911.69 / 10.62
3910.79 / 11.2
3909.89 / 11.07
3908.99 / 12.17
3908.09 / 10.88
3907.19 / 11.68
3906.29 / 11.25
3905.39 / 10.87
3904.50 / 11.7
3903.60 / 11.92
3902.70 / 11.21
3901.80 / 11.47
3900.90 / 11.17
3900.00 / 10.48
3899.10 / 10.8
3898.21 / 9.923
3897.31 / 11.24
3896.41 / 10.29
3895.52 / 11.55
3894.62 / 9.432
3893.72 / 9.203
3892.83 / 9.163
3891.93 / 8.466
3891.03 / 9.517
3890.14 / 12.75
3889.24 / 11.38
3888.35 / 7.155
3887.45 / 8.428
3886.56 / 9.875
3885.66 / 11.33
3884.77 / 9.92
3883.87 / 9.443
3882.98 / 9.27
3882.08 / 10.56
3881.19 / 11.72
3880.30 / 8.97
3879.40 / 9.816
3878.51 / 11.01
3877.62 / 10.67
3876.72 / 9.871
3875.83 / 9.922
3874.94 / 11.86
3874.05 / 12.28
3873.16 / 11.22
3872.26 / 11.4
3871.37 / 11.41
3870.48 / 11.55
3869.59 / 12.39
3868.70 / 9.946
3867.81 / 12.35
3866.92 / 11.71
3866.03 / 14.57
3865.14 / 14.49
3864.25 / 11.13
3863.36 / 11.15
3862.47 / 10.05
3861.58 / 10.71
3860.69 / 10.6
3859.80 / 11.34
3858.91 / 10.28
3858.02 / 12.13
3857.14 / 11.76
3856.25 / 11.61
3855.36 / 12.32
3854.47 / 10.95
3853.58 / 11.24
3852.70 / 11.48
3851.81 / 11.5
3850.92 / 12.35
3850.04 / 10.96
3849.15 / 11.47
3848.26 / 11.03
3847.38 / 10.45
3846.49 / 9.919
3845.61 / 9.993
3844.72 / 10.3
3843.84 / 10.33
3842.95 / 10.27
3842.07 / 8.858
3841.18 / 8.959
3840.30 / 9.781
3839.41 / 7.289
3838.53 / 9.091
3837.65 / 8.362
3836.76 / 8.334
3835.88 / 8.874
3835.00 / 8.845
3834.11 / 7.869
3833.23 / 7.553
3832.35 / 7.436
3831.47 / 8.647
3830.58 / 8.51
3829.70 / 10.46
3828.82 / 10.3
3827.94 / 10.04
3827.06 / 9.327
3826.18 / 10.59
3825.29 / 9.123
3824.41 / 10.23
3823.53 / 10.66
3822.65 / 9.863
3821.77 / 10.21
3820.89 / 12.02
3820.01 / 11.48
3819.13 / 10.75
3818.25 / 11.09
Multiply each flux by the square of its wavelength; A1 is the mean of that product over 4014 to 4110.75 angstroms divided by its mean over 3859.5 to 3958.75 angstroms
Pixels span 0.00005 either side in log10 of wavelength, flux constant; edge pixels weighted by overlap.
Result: 1.2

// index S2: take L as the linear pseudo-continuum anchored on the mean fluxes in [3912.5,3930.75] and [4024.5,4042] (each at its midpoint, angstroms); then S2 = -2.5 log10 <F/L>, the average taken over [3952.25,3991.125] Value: 0.166 mag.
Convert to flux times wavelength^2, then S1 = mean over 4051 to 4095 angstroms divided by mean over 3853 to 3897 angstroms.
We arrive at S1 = 1.3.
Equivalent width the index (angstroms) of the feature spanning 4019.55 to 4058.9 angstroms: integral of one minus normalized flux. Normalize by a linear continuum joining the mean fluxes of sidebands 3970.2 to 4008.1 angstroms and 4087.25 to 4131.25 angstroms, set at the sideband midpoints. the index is -2.6 angstroms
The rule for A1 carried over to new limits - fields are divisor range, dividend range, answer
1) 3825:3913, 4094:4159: 1.29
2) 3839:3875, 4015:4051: 1.24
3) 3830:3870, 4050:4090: 1.36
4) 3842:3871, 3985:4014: 1.19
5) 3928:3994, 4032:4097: 1.26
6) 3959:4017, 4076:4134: 1.15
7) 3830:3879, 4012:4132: 1.31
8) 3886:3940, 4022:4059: 1.27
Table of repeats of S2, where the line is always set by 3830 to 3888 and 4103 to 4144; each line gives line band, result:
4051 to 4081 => -0.097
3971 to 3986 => 0.075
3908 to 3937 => 0.010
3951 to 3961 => 0.044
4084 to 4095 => -0.023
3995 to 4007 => -0.141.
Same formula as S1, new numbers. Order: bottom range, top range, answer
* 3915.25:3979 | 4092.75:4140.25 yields 1.29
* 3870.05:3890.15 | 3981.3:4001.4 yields 1.24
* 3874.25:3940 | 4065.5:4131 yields 1.28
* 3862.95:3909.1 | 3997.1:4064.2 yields 1.25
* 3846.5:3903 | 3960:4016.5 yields 1.10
